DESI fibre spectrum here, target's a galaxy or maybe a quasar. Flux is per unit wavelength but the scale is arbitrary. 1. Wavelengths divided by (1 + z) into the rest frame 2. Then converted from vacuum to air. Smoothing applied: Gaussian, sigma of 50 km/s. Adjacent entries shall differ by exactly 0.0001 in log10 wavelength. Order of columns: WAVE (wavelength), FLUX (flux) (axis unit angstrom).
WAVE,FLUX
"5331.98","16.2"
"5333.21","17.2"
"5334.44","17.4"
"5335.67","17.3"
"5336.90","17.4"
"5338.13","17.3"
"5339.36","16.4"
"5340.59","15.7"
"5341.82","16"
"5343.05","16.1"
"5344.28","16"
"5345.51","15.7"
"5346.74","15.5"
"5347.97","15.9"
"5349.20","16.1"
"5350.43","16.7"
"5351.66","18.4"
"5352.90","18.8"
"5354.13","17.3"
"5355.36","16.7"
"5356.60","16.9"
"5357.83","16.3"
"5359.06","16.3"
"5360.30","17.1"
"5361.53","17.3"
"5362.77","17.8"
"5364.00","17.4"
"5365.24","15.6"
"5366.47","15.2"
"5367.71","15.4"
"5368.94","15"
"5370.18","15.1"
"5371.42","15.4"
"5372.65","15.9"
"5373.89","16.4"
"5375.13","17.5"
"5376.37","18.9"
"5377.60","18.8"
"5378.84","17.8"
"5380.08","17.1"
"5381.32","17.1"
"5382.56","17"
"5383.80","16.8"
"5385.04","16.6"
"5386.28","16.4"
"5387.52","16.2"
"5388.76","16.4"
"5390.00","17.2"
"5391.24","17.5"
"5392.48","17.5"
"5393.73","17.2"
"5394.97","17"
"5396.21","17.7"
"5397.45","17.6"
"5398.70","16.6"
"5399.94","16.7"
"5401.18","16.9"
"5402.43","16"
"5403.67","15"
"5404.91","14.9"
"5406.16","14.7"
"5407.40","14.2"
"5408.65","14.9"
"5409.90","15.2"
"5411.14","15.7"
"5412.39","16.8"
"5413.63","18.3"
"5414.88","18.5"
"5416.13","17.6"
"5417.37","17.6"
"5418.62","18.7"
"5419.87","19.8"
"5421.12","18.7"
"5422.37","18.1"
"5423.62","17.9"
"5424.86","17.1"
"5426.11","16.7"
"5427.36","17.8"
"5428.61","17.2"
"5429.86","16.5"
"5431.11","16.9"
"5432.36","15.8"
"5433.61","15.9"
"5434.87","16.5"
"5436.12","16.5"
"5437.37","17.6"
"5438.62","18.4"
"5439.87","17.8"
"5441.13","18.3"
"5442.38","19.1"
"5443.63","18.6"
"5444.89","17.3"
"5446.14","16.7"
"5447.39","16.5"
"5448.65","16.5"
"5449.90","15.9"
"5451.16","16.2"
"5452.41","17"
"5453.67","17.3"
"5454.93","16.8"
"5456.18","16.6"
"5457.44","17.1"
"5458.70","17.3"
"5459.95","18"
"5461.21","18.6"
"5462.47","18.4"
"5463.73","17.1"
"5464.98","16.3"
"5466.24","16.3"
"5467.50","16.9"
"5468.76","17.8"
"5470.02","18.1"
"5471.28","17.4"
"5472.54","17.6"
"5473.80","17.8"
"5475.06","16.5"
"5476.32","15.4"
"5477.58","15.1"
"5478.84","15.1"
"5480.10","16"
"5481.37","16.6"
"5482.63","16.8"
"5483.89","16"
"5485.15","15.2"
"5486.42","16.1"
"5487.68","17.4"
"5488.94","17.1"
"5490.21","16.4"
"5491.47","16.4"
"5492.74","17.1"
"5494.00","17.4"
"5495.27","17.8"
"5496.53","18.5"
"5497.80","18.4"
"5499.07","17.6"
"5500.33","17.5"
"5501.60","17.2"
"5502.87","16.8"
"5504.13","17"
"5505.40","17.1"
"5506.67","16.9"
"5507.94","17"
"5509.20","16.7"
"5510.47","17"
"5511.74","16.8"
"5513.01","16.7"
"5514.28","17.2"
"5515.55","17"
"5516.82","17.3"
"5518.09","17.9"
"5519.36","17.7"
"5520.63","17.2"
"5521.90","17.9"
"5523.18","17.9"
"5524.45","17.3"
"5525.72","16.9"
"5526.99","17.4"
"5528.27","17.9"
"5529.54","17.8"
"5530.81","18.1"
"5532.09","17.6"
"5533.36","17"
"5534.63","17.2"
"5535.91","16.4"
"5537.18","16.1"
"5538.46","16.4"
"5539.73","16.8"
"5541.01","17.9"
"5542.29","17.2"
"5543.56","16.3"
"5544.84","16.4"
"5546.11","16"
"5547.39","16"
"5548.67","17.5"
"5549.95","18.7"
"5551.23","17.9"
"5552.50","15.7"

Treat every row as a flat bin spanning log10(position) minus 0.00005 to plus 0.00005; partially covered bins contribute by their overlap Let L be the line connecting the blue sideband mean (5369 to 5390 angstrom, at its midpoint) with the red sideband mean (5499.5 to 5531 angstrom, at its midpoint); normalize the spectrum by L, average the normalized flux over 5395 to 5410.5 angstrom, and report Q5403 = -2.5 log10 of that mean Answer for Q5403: 0.06 mag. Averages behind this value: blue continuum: 16.8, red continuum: 17.3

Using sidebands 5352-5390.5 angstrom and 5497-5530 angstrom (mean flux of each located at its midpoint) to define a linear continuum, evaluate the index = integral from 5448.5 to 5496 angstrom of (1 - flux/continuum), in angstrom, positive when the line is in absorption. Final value 0.9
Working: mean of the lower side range 16.8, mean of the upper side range 17.3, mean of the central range 16.8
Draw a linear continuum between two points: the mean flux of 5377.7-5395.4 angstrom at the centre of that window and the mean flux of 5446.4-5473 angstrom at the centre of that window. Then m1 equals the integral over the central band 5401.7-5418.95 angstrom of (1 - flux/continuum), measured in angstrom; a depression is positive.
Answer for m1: 0.8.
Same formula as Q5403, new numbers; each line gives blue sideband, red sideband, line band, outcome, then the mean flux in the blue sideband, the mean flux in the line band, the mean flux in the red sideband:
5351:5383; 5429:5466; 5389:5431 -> 0.00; 16.9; 17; 17.1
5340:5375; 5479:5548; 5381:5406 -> -0.01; 16.4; 16.7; 17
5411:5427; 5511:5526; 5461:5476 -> 0.02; 17.9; 17.3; 17.3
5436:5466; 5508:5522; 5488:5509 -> 0.00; 17.3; 17.3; 17.2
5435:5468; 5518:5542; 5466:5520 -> 0.02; 17.3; 16.9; 17.3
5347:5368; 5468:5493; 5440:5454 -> -0.04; 16.8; 17.2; 16.6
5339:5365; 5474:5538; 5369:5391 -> -0.01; 16.7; 16.8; 17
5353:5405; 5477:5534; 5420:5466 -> -0.02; 16.7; 17.3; 17.1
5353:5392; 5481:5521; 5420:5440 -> -0.02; 16.8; 17.3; 17.1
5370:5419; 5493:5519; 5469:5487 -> 0.05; 16.7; 16.4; 17.3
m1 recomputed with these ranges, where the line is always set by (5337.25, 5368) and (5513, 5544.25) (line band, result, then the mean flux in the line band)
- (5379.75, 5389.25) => 0.0 angstrom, 16.7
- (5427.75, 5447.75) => -0.4 angstrom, 17.2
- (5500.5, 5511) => 0.1 angstrom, 17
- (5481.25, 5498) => 0.2 angstrom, 16.9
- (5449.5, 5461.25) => 0.0 angstrom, 17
